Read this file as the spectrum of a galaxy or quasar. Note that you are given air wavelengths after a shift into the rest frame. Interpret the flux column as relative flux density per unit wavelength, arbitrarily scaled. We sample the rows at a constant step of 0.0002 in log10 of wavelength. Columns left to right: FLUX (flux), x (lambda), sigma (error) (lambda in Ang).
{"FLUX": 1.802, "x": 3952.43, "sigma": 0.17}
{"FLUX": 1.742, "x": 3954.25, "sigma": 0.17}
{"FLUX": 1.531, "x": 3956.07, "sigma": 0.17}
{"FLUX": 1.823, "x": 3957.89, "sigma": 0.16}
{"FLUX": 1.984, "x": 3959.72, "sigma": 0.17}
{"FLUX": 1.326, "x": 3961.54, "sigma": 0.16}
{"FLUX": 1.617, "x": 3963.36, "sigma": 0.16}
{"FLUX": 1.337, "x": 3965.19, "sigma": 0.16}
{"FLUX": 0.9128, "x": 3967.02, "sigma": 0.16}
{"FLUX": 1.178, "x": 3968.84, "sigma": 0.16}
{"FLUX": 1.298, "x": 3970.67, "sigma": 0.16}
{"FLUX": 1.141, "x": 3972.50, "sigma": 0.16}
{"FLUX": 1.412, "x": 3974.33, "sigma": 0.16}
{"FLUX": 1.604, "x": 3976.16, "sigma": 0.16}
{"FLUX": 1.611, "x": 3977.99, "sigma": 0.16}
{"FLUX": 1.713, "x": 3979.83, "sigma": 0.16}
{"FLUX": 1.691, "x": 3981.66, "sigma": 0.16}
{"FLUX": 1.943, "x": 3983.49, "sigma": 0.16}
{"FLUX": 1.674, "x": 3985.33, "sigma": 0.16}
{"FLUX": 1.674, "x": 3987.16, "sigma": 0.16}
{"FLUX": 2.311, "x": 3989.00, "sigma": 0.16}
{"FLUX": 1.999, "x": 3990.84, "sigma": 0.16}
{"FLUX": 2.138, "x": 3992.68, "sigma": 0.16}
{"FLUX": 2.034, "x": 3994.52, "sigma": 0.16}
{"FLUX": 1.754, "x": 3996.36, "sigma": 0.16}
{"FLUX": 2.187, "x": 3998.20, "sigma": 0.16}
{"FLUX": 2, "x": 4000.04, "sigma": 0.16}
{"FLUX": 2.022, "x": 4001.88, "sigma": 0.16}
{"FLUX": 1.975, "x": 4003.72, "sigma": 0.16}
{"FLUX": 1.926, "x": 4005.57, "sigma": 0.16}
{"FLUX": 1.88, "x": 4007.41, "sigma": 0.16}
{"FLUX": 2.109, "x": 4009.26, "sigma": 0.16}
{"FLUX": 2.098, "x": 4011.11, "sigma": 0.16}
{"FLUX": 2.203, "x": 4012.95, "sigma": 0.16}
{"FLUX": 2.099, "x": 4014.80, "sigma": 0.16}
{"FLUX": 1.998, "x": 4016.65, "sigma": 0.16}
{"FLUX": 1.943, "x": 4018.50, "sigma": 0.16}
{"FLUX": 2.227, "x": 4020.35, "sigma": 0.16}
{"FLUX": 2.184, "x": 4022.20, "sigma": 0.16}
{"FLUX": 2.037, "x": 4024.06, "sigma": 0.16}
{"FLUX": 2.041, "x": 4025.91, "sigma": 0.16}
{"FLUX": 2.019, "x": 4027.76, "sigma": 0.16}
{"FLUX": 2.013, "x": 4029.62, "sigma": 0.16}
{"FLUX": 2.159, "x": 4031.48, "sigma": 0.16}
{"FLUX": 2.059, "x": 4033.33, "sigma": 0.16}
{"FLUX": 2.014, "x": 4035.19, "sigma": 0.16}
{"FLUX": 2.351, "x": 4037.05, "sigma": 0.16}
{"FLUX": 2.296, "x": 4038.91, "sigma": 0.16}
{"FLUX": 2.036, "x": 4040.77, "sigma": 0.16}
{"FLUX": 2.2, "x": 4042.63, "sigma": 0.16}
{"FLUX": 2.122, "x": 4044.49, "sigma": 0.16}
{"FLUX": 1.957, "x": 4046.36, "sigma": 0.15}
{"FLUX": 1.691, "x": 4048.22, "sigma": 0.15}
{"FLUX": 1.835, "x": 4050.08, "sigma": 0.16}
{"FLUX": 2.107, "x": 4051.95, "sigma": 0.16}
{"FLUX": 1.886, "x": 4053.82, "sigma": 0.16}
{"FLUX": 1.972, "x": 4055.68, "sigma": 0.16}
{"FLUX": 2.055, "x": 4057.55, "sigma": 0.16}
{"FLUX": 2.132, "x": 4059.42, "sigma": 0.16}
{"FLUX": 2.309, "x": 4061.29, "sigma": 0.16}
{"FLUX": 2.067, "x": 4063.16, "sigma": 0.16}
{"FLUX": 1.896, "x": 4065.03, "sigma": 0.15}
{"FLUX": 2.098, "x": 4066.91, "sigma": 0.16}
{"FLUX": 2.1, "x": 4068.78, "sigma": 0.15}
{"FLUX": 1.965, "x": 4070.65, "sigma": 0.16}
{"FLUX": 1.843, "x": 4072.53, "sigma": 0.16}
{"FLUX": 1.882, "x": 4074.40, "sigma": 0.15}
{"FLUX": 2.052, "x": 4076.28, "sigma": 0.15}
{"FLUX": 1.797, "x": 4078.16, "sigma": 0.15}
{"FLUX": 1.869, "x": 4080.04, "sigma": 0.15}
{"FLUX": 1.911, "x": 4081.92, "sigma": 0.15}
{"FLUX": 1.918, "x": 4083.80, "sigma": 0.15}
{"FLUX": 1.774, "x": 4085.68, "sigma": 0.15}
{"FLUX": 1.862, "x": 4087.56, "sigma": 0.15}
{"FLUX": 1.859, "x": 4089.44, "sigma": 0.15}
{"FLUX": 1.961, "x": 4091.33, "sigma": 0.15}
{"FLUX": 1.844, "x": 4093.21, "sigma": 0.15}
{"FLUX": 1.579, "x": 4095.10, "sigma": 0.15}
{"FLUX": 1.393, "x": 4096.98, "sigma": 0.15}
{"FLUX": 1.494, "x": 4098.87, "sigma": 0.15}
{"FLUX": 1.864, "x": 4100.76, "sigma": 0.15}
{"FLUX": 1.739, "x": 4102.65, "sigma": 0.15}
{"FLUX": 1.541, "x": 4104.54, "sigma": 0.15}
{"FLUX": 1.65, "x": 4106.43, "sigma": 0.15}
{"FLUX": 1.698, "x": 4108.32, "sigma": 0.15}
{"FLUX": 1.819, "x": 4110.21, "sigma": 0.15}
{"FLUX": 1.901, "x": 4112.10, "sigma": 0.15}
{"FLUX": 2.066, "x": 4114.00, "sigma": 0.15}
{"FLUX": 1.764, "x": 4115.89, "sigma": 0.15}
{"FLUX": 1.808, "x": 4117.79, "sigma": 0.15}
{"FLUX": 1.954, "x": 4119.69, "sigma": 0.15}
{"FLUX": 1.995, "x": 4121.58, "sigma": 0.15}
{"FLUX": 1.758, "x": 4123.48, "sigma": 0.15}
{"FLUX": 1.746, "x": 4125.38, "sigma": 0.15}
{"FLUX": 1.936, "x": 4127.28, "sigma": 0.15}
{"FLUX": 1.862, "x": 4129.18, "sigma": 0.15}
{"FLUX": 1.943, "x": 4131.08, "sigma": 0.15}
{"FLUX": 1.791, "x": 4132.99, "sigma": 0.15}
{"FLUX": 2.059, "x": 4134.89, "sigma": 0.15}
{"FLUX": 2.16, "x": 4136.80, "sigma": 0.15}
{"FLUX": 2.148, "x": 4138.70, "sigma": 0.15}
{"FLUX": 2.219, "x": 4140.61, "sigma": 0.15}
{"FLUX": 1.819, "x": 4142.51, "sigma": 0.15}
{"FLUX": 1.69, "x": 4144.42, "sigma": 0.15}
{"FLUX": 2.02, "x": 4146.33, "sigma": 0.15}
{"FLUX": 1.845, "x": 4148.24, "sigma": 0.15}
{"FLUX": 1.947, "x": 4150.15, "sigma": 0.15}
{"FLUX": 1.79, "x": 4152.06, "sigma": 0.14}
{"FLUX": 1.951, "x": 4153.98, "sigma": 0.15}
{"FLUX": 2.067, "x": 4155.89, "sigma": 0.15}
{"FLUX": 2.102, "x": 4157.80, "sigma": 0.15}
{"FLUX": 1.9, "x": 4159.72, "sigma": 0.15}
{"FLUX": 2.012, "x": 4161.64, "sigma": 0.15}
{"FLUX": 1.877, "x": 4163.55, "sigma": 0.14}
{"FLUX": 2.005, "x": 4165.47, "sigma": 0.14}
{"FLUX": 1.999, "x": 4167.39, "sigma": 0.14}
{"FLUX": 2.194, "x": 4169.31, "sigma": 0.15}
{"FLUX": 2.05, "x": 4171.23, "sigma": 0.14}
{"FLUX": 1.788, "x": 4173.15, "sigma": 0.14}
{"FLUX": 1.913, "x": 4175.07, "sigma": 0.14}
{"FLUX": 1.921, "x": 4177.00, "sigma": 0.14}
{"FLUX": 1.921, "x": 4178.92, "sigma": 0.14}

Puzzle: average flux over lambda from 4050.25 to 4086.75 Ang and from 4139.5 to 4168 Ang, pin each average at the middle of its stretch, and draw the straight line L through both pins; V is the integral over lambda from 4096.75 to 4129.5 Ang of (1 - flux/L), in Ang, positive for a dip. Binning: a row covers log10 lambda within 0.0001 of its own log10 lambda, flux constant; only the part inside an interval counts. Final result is 3.0 Ang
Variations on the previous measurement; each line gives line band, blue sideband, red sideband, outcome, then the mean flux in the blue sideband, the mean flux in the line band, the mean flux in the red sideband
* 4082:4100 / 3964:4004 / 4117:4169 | 1.1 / 1.71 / 1.75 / 1.94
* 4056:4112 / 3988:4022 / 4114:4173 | 3.7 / 2.05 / 1.86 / 1.95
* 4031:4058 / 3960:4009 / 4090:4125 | -4.7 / 1.72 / 2.05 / 1.77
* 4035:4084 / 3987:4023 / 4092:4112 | -4.7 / 2.05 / 2.01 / 1.68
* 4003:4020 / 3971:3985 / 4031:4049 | -1.6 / 1.58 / 2.03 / 2.09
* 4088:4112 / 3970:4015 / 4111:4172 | 2.6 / 1.86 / 1.71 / 1.95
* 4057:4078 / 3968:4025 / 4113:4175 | -1.3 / 1.87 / 2.03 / 1.95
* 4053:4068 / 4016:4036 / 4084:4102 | -1.2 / 2.06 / 2.05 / 1.74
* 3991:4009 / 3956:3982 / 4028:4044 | -2.2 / 1.47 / 2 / 2.14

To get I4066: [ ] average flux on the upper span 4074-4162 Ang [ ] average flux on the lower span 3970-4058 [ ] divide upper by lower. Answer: 1.0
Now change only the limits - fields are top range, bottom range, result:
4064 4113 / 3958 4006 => 1.06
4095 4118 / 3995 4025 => 0.84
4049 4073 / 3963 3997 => 1.24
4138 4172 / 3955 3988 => 1.30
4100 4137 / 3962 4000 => 1.11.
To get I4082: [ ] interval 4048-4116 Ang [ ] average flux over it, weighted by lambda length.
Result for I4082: 1.87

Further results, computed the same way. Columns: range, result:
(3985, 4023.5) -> 2.03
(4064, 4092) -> 1.92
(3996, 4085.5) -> 2.03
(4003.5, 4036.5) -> 2.06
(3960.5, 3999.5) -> 1.65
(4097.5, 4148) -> 1.86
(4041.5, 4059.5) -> 1.99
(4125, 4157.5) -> 1.95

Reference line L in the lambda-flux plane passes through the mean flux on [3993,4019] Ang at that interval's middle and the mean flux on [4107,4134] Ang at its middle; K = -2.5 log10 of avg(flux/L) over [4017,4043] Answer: -0.06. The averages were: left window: 2.02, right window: 1.86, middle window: 2.11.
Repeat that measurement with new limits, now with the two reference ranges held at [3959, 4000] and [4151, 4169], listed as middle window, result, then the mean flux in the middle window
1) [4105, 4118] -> 0.05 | 1.81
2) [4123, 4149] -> 0.00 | 1.93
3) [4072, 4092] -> -0.02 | 1.88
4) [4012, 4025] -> -0.21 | 2.1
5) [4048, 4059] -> -0.09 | 1.95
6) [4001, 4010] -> -0.16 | 1.98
